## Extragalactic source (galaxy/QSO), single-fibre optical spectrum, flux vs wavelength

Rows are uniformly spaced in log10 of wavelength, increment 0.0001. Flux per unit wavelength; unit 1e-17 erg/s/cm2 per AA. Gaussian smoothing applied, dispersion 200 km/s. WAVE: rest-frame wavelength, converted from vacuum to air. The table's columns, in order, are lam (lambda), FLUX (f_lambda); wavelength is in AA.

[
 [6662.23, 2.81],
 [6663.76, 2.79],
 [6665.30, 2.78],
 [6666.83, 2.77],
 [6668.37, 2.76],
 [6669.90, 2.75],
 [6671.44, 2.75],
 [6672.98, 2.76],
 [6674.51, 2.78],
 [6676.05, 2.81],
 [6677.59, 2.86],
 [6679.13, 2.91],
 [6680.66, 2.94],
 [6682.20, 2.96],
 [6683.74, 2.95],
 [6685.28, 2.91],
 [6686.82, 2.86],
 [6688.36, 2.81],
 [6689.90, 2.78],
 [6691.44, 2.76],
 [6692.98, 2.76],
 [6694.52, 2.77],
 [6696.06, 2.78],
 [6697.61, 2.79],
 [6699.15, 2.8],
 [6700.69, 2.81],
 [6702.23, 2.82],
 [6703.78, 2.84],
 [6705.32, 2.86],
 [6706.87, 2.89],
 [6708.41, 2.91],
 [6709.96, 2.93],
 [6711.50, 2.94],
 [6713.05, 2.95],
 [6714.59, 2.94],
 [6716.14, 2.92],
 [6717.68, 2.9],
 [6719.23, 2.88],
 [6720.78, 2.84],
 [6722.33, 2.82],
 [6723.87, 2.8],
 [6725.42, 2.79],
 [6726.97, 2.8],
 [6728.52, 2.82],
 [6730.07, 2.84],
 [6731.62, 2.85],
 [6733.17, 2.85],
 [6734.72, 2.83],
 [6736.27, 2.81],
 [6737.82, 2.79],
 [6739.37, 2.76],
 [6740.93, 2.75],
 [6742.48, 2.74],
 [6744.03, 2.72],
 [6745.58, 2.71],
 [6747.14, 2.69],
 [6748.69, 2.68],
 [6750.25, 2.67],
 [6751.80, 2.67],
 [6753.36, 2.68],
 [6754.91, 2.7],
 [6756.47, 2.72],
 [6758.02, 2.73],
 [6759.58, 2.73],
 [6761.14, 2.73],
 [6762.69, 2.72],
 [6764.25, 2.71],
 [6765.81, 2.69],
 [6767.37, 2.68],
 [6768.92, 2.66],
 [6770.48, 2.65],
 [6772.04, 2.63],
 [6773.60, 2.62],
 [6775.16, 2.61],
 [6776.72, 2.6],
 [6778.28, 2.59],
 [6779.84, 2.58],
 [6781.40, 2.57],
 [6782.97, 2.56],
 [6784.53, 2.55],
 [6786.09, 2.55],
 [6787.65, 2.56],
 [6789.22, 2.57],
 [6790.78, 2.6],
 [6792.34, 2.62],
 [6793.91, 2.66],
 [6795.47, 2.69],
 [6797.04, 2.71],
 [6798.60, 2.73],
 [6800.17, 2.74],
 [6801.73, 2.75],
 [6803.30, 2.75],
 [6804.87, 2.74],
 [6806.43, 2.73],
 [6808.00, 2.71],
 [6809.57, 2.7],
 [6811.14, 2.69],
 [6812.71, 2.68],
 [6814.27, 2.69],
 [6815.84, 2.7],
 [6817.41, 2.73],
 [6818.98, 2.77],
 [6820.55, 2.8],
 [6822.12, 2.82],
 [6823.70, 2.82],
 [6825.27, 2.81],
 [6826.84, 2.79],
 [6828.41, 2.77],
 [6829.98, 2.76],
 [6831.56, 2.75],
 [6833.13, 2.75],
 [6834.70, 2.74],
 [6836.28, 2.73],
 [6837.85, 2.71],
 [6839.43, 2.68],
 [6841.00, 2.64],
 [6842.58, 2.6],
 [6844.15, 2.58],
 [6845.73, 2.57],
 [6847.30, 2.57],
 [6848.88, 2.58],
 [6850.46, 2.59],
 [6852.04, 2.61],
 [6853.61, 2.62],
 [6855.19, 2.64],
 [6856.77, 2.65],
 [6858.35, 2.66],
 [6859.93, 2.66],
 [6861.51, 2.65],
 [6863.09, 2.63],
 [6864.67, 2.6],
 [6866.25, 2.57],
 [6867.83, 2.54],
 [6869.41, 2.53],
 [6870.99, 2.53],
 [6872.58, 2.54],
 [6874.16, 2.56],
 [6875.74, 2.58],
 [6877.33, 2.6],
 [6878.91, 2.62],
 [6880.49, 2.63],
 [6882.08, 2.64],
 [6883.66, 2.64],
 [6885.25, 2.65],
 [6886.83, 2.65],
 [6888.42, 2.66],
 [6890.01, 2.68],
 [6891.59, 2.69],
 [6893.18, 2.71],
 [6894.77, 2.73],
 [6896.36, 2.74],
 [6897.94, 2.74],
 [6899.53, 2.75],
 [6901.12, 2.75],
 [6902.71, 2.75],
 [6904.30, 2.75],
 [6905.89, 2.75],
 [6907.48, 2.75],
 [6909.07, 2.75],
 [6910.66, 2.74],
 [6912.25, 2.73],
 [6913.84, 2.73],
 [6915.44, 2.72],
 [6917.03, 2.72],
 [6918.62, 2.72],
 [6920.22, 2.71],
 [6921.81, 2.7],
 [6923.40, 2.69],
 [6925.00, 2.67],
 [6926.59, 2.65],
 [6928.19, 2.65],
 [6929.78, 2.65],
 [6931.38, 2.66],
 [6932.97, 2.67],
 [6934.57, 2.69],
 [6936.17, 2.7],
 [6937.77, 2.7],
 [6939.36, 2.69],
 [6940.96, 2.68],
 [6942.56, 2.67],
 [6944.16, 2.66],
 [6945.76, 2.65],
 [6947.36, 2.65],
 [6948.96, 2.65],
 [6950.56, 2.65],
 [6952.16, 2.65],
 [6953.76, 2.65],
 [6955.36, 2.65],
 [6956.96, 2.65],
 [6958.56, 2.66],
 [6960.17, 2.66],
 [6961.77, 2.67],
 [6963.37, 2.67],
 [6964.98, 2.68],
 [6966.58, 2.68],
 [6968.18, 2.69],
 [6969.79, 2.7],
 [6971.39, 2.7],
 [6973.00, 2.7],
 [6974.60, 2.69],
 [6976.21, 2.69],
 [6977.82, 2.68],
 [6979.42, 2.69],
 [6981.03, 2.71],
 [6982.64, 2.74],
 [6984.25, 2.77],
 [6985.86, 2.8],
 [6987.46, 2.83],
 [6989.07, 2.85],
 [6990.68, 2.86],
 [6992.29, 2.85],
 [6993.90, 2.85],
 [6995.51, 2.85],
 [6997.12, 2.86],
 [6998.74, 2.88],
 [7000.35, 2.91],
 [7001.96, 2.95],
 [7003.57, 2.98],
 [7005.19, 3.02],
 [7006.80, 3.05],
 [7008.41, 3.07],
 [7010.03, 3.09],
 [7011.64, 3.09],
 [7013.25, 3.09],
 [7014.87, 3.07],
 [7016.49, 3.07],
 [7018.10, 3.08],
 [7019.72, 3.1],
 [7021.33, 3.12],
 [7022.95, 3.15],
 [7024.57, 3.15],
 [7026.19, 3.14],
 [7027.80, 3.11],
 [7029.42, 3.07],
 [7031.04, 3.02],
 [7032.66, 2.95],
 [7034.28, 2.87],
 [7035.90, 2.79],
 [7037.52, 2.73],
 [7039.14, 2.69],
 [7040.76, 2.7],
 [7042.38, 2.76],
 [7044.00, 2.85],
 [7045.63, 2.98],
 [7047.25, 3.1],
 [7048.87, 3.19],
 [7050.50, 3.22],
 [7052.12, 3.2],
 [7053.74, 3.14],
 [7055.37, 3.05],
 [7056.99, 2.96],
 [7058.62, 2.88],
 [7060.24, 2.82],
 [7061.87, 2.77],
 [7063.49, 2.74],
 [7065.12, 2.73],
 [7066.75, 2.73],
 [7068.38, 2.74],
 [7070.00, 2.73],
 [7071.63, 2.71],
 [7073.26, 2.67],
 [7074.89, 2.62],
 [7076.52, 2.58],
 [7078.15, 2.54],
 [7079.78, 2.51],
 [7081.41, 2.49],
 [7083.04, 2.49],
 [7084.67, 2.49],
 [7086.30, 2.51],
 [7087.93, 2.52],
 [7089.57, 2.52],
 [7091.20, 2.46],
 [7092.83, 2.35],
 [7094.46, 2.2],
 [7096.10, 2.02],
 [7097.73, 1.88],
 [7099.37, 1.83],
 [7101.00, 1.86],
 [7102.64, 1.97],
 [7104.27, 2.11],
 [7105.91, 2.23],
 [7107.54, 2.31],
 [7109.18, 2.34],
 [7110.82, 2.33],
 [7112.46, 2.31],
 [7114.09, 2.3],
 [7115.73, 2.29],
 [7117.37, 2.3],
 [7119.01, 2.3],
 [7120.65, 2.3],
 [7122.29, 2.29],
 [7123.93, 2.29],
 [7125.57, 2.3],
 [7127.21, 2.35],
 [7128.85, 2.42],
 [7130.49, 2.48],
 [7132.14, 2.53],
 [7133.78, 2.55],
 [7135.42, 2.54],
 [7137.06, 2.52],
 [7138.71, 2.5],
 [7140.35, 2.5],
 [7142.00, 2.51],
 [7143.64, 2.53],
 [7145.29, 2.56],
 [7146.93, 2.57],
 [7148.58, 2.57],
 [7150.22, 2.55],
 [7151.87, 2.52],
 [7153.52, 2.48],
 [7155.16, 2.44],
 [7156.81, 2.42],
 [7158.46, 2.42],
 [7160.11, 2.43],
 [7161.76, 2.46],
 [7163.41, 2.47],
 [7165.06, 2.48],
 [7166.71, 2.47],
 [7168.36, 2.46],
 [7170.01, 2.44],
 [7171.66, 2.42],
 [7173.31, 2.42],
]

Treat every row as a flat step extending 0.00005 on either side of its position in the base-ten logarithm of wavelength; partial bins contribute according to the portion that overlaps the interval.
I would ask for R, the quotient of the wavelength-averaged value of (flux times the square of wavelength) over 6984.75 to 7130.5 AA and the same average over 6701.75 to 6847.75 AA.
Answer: 1.1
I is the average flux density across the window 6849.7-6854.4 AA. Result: 2.61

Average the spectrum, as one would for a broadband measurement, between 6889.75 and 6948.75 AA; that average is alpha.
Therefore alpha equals 2.7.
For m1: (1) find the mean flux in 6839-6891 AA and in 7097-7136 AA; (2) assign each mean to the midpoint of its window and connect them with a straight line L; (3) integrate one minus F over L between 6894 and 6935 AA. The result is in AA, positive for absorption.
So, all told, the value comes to -2.75 AA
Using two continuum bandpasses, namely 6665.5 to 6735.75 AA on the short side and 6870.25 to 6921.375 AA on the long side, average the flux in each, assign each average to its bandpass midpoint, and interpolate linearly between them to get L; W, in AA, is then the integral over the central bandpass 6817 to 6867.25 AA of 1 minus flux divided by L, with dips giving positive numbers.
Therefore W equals 0.85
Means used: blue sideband 2.84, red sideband 2.68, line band 2.68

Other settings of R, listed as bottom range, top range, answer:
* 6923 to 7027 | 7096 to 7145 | 0.86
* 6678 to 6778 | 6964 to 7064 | 1.14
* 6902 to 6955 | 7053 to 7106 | 0.97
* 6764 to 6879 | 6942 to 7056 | 1.14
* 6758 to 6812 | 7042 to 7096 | 1.11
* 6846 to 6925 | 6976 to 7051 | 1.15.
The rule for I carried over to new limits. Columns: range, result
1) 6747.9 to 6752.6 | 2.67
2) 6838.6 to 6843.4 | 2.64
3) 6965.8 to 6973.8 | 2.69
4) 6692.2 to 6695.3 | 2.77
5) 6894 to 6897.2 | 2.74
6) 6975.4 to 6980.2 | 2.69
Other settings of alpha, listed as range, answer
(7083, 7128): 2.26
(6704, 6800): 2.73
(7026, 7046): 2.89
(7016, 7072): 2.95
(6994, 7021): 3.01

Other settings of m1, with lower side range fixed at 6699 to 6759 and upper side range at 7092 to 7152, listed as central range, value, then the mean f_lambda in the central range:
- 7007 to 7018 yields -2.7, 3.08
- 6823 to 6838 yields -0.5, 2.77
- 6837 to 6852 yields 0.3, 2.61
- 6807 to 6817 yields 0.0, 2.7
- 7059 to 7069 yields -1.5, 2.76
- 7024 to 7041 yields -3.4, 2.93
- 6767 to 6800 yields 1.4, 2.62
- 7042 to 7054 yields -3.2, 3.06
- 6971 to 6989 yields -1.7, 2.73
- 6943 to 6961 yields -0.8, 2.65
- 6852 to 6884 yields 0.4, 2.6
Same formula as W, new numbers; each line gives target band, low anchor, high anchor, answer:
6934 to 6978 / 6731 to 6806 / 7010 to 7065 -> 3.4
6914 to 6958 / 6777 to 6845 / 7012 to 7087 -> 1.7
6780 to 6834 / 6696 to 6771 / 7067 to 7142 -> 0.2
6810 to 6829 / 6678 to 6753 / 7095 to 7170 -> -0.3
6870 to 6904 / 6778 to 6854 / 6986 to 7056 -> 1.5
